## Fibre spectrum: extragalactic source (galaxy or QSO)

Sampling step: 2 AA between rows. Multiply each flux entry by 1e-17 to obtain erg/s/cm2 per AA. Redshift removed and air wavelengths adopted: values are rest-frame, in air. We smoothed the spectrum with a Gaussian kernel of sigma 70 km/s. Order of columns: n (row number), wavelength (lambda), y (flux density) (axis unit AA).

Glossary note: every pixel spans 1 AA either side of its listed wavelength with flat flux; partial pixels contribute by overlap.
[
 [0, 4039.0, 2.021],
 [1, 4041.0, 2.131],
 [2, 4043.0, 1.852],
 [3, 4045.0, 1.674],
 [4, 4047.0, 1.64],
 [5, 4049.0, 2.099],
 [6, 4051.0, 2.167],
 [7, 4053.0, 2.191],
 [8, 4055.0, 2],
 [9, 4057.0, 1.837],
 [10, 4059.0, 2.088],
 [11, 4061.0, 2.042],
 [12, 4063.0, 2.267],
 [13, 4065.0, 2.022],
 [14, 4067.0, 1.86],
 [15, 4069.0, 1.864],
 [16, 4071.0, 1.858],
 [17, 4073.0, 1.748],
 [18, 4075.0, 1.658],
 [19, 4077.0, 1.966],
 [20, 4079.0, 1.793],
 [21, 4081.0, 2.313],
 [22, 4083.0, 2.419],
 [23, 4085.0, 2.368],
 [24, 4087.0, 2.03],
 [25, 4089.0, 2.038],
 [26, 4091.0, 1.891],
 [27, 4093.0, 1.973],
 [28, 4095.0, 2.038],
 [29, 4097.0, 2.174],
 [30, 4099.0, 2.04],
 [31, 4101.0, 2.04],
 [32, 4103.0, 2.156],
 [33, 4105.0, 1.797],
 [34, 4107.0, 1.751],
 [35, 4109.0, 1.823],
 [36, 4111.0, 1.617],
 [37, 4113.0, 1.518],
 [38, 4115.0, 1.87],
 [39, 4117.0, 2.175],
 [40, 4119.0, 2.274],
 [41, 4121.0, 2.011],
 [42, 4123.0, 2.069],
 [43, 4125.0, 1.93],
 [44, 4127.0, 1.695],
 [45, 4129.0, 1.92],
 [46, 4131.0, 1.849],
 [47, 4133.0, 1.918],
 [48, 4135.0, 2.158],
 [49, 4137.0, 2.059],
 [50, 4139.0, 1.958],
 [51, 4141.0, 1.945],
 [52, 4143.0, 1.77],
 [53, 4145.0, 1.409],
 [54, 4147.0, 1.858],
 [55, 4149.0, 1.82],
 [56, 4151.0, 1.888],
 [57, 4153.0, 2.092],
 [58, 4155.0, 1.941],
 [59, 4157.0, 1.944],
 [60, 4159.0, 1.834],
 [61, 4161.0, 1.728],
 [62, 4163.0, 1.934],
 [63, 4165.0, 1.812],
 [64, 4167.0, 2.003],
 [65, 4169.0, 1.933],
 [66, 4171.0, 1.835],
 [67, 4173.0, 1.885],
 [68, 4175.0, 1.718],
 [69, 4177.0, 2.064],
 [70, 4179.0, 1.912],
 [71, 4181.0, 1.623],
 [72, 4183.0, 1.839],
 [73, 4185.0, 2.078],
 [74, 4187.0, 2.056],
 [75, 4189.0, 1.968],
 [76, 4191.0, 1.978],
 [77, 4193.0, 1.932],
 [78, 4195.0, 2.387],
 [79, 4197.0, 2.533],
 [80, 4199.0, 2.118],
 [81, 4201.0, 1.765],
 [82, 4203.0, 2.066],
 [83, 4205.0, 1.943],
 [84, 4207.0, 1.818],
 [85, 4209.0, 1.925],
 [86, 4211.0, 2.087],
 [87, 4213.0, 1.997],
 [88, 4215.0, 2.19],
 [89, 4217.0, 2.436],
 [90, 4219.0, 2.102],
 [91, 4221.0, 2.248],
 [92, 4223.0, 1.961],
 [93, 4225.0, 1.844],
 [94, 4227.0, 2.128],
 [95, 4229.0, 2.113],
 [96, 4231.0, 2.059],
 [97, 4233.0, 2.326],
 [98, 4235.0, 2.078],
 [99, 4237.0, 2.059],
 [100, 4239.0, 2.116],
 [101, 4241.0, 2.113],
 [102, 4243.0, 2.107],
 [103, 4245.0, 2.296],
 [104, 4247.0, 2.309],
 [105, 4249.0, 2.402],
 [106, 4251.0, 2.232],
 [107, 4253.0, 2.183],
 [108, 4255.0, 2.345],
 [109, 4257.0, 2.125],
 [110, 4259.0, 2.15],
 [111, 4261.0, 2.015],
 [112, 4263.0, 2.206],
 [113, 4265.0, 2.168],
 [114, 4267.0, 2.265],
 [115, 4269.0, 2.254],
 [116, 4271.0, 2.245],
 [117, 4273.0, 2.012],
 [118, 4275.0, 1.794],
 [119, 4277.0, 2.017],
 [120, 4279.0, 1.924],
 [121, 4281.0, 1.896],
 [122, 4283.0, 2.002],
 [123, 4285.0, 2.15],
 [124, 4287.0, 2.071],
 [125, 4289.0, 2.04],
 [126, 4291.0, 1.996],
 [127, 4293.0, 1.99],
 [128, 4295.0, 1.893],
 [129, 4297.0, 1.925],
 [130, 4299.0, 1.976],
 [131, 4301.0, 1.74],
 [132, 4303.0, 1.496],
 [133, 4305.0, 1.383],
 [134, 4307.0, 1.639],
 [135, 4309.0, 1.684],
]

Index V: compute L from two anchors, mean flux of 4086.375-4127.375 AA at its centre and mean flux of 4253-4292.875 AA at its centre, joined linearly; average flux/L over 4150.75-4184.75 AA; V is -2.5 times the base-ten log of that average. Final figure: 0.06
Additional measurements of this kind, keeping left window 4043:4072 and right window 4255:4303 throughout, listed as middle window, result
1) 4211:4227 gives -0.050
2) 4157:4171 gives 0.069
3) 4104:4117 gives 0.127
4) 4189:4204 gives -0.049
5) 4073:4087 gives -0.045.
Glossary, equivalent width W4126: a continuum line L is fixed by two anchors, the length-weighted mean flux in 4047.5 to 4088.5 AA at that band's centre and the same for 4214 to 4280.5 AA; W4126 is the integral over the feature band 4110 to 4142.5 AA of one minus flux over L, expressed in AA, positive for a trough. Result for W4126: 2.1 AA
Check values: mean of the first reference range 2.02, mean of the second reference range 2.14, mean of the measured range 1.93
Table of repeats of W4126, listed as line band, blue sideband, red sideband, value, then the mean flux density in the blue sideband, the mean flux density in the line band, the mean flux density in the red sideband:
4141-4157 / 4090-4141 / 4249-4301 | 1.1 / 1.95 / 1.84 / 2.07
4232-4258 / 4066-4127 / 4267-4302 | -2.8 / 1.96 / 2.21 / 2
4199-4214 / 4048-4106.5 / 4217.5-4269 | 1.2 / 2.02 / 1.95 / 2.16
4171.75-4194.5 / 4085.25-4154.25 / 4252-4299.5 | 0.7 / 1.93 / 1.92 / 2.07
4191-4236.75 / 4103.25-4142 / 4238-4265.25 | 0.6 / 1.92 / 2.09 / 2.2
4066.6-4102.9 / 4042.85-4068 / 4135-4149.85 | -1.3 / 1.98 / 2.01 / 1.85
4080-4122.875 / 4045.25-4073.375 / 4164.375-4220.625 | -0.7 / 1.97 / 2.02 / 2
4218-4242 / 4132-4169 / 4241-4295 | -0.6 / 1.89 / 2.1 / 2.12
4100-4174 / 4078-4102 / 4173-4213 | 5.3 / 2.09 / 1.9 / 1.99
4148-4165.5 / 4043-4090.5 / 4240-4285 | 1.4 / 1.99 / 1.89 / 2.14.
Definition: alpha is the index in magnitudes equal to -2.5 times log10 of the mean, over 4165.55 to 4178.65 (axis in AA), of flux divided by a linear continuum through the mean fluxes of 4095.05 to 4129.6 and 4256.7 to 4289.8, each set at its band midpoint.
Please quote 0.05 mag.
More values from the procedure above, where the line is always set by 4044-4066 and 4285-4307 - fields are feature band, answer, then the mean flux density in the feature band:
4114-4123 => -0.06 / 2.08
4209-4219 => -0.13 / 2.14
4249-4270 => -0.17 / 2.2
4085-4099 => -0.04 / 2.05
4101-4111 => 0.06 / 1.87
